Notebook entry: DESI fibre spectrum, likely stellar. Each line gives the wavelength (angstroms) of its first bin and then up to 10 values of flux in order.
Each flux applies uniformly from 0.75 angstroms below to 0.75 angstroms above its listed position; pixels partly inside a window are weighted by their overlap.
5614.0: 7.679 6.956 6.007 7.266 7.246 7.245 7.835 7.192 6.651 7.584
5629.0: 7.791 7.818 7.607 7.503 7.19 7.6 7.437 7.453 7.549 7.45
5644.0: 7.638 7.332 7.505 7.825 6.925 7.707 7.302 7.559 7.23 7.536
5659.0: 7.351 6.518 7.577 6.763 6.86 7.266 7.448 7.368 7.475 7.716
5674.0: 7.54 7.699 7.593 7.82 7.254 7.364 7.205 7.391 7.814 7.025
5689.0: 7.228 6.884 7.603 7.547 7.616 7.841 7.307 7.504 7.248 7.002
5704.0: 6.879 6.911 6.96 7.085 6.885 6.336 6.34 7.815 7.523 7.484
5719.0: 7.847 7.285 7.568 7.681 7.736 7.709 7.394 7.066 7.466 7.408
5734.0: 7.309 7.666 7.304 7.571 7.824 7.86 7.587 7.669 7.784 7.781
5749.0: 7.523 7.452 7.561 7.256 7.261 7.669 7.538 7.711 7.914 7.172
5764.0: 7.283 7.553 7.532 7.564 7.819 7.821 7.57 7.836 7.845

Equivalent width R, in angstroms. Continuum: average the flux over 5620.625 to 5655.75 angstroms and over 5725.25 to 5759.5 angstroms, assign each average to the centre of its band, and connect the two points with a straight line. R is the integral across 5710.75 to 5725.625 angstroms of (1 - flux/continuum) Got 0.3 angstroms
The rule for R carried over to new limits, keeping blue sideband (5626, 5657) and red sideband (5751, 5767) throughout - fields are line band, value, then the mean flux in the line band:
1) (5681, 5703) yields 0.32 angstroms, 7.38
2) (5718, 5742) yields -0.16 angstroms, 7.54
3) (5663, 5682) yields 0.20 angstroms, 7.41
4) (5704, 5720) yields 0.81 angstroms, 7.11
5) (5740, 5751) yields -0.28 angstroms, 7.68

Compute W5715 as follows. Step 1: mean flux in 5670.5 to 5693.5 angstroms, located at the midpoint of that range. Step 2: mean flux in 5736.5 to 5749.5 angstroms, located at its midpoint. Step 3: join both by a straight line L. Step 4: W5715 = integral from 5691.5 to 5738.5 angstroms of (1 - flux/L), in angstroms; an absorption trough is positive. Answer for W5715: 1.4 angstroms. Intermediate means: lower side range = 7.44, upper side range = 7.67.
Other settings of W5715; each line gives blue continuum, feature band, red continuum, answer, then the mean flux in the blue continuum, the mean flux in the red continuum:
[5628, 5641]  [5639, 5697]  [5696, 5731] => 0.25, 7.55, 7.28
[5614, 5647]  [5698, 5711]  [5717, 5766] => 0.73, 7.36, 7.54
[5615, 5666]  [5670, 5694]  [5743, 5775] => -0.10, 7.33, 7.58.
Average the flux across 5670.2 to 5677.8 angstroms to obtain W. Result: 7.6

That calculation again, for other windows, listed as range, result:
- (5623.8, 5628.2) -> 7.14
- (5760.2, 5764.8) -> 7.46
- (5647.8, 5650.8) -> 7.37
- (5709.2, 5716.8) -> 6.98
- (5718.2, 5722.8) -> 7.57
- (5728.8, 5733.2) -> 7.32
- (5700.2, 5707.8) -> 7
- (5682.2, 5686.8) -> 7.46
